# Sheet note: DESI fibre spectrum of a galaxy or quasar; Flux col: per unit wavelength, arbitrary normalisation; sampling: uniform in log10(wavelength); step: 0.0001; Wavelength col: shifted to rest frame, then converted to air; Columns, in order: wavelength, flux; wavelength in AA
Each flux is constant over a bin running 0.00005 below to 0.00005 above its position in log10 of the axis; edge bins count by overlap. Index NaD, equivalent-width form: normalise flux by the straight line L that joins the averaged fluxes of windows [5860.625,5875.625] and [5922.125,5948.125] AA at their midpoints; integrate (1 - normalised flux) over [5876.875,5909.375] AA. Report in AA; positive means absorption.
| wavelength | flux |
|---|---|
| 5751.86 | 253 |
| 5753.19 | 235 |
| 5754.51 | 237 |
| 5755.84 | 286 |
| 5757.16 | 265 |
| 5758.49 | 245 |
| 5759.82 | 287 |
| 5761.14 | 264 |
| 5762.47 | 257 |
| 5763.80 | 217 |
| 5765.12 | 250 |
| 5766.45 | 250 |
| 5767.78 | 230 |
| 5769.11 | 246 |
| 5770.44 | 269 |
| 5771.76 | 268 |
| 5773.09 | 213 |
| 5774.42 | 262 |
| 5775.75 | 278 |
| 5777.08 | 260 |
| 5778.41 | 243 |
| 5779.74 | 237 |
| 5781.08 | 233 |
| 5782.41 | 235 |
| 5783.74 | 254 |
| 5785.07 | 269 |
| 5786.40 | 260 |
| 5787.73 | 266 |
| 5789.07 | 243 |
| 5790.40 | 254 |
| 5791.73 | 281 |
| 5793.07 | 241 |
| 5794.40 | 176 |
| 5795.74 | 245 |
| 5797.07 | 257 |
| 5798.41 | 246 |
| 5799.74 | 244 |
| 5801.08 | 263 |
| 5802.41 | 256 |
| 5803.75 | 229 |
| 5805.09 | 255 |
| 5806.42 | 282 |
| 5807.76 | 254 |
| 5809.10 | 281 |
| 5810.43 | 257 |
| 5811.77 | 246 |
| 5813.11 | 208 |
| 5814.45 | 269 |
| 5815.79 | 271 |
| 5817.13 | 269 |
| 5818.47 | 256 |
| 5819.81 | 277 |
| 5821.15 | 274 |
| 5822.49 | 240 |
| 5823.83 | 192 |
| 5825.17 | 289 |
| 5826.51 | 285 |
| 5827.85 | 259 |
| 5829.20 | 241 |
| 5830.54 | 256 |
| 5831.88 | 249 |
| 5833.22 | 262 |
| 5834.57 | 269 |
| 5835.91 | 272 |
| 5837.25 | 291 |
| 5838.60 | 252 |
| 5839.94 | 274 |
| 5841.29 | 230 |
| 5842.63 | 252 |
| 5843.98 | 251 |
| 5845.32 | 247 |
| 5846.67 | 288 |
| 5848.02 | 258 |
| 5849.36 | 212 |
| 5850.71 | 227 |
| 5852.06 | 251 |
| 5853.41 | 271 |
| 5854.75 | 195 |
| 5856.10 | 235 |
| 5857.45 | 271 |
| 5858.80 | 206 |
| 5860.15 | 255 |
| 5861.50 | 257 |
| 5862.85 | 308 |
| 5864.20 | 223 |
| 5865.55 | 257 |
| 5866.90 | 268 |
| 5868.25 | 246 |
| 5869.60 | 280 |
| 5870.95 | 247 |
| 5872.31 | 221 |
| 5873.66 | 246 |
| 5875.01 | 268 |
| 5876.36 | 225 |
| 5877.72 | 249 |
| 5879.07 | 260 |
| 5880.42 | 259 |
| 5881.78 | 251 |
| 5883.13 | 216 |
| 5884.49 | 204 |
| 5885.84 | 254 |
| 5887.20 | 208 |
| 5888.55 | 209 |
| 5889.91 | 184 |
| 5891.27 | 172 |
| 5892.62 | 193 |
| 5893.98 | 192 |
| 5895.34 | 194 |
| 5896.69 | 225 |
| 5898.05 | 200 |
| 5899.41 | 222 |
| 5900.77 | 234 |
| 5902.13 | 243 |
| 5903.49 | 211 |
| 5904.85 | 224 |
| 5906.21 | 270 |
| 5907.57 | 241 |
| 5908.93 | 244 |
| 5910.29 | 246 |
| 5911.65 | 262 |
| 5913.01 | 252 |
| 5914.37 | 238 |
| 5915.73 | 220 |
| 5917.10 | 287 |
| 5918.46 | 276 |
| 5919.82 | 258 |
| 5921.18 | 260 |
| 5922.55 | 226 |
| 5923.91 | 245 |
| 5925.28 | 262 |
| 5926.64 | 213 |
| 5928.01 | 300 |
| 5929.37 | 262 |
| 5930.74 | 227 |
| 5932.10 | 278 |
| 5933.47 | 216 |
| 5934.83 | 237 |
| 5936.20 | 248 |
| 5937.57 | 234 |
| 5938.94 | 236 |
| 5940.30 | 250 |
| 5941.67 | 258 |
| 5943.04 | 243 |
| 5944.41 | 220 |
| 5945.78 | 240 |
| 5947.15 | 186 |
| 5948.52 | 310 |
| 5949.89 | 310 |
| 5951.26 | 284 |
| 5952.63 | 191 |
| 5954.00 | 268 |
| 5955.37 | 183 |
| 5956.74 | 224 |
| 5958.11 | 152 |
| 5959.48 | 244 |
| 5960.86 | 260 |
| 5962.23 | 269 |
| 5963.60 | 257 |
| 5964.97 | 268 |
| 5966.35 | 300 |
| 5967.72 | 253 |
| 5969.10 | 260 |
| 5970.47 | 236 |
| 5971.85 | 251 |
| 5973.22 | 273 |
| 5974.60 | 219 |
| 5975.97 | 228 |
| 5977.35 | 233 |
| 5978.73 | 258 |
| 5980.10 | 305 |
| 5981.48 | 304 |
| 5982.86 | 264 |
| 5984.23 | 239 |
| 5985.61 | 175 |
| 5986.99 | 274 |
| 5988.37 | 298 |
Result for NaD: 3.61 AA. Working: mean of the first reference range 256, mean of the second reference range 242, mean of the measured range 223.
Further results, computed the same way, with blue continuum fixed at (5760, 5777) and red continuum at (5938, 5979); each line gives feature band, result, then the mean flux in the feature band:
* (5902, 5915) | 0.2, 243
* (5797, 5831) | -0.8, 256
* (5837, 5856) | 0.0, 249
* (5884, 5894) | 1.8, 203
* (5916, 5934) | -0.6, 254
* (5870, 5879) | 0.1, 245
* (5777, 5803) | 0.3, 248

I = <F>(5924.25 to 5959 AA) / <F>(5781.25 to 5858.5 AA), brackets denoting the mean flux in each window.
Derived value 1.0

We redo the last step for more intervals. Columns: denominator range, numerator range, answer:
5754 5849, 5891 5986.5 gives 0.95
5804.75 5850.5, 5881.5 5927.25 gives 0.89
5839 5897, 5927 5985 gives 1.05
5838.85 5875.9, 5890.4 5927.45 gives 0.94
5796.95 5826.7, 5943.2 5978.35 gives 0.96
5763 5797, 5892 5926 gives 0.96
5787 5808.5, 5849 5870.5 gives 0.99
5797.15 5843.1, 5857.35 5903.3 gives 0.91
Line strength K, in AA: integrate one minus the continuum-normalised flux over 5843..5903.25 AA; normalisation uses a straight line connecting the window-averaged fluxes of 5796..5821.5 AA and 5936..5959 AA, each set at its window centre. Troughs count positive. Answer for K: 3.0 AA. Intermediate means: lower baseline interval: 257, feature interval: 236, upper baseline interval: 237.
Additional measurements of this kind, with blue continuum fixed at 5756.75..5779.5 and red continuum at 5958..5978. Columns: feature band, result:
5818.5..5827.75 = -0.27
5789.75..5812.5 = 0.12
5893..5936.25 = 1.69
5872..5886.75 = 0.58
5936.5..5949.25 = 0.39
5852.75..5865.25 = 0.21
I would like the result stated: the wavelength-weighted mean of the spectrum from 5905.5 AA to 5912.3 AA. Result 253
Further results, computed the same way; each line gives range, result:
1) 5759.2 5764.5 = 256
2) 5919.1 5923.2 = 248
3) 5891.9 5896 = 193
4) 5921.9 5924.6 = 235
